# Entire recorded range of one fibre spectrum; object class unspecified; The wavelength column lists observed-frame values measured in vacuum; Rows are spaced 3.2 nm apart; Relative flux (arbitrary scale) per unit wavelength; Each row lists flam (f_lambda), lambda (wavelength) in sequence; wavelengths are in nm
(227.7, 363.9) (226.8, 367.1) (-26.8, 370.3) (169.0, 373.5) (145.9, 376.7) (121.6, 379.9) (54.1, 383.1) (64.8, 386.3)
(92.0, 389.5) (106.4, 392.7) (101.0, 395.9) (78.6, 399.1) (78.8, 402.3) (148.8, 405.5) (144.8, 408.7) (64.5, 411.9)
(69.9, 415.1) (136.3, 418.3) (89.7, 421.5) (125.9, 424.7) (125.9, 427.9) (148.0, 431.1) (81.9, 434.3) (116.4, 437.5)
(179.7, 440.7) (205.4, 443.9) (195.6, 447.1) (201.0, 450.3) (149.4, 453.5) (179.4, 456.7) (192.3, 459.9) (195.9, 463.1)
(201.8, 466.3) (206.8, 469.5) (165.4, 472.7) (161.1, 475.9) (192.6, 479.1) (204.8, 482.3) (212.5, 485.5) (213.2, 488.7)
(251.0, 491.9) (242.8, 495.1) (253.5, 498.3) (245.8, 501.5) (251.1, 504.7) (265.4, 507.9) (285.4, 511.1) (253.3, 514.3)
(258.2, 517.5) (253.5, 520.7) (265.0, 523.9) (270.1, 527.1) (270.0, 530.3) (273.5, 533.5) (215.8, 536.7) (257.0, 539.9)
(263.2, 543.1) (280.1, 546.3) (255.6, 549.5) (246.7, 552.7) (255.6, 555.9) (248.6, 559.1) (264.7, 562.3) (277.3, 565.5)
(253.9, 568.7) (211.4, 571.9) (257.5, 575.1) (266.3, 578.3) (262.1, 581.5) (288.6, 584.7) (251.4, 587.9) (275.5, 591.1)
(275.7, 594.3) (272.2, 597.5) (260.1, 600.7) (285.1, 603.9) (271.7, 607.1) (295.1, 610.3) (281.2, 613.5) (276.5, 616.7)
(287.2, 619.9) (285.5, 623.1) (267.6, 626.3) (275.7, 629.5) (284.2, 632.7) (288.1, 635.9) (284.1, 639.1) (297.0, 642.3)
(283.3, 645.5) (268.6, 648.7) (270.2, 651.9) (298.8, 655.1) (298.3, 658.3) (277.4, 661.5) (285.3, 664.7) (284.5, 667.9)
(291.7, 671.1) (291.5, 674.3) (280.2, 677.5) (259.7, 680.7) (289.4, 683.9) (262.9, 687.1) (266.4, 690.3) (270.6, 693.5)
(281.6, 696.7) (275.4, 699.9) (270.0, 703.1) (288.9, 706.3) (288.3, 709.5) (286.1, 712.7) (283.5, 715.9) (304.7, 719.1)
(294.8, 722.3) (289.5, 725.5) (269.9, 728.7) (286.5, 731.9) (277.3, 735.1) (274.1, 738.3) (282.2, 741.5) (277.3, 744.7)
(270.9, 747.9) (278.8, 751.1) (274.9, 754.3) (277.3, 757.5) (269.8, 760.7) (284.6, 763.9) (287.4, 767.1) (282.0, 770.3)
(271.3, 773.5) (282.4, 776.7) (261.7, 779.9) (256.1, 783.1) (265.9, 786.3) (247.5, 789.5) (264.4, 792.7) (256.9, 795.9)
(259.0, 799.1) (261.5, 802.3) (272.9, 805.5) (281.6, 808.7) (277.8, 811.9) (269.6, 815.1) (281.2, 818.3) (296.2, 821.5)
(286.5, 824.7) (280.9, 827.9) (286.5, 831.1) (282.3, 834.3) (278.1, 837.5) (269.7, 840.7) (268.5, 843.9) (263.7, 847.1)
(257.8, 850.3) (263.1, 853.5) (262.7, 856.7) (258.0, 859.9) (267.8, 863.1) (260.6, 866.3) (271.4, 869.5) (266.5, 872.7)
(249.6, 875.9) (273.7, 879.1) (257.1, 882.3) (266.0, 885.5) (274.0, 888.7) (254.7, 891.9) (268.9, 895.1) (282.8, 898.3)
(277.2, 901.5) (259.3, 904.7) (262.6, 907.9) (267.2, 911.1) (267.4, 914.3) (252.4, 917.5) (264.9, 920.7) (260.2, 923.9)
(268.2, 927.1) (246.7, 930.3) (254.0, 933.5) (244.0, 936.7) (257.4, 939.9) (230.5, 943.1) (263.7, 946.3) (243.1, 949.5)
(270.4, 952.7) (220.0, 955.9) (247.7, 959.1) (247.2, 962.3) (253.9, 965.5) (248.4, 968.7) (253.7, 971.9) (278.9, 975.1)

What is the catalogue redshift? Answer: 0.103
